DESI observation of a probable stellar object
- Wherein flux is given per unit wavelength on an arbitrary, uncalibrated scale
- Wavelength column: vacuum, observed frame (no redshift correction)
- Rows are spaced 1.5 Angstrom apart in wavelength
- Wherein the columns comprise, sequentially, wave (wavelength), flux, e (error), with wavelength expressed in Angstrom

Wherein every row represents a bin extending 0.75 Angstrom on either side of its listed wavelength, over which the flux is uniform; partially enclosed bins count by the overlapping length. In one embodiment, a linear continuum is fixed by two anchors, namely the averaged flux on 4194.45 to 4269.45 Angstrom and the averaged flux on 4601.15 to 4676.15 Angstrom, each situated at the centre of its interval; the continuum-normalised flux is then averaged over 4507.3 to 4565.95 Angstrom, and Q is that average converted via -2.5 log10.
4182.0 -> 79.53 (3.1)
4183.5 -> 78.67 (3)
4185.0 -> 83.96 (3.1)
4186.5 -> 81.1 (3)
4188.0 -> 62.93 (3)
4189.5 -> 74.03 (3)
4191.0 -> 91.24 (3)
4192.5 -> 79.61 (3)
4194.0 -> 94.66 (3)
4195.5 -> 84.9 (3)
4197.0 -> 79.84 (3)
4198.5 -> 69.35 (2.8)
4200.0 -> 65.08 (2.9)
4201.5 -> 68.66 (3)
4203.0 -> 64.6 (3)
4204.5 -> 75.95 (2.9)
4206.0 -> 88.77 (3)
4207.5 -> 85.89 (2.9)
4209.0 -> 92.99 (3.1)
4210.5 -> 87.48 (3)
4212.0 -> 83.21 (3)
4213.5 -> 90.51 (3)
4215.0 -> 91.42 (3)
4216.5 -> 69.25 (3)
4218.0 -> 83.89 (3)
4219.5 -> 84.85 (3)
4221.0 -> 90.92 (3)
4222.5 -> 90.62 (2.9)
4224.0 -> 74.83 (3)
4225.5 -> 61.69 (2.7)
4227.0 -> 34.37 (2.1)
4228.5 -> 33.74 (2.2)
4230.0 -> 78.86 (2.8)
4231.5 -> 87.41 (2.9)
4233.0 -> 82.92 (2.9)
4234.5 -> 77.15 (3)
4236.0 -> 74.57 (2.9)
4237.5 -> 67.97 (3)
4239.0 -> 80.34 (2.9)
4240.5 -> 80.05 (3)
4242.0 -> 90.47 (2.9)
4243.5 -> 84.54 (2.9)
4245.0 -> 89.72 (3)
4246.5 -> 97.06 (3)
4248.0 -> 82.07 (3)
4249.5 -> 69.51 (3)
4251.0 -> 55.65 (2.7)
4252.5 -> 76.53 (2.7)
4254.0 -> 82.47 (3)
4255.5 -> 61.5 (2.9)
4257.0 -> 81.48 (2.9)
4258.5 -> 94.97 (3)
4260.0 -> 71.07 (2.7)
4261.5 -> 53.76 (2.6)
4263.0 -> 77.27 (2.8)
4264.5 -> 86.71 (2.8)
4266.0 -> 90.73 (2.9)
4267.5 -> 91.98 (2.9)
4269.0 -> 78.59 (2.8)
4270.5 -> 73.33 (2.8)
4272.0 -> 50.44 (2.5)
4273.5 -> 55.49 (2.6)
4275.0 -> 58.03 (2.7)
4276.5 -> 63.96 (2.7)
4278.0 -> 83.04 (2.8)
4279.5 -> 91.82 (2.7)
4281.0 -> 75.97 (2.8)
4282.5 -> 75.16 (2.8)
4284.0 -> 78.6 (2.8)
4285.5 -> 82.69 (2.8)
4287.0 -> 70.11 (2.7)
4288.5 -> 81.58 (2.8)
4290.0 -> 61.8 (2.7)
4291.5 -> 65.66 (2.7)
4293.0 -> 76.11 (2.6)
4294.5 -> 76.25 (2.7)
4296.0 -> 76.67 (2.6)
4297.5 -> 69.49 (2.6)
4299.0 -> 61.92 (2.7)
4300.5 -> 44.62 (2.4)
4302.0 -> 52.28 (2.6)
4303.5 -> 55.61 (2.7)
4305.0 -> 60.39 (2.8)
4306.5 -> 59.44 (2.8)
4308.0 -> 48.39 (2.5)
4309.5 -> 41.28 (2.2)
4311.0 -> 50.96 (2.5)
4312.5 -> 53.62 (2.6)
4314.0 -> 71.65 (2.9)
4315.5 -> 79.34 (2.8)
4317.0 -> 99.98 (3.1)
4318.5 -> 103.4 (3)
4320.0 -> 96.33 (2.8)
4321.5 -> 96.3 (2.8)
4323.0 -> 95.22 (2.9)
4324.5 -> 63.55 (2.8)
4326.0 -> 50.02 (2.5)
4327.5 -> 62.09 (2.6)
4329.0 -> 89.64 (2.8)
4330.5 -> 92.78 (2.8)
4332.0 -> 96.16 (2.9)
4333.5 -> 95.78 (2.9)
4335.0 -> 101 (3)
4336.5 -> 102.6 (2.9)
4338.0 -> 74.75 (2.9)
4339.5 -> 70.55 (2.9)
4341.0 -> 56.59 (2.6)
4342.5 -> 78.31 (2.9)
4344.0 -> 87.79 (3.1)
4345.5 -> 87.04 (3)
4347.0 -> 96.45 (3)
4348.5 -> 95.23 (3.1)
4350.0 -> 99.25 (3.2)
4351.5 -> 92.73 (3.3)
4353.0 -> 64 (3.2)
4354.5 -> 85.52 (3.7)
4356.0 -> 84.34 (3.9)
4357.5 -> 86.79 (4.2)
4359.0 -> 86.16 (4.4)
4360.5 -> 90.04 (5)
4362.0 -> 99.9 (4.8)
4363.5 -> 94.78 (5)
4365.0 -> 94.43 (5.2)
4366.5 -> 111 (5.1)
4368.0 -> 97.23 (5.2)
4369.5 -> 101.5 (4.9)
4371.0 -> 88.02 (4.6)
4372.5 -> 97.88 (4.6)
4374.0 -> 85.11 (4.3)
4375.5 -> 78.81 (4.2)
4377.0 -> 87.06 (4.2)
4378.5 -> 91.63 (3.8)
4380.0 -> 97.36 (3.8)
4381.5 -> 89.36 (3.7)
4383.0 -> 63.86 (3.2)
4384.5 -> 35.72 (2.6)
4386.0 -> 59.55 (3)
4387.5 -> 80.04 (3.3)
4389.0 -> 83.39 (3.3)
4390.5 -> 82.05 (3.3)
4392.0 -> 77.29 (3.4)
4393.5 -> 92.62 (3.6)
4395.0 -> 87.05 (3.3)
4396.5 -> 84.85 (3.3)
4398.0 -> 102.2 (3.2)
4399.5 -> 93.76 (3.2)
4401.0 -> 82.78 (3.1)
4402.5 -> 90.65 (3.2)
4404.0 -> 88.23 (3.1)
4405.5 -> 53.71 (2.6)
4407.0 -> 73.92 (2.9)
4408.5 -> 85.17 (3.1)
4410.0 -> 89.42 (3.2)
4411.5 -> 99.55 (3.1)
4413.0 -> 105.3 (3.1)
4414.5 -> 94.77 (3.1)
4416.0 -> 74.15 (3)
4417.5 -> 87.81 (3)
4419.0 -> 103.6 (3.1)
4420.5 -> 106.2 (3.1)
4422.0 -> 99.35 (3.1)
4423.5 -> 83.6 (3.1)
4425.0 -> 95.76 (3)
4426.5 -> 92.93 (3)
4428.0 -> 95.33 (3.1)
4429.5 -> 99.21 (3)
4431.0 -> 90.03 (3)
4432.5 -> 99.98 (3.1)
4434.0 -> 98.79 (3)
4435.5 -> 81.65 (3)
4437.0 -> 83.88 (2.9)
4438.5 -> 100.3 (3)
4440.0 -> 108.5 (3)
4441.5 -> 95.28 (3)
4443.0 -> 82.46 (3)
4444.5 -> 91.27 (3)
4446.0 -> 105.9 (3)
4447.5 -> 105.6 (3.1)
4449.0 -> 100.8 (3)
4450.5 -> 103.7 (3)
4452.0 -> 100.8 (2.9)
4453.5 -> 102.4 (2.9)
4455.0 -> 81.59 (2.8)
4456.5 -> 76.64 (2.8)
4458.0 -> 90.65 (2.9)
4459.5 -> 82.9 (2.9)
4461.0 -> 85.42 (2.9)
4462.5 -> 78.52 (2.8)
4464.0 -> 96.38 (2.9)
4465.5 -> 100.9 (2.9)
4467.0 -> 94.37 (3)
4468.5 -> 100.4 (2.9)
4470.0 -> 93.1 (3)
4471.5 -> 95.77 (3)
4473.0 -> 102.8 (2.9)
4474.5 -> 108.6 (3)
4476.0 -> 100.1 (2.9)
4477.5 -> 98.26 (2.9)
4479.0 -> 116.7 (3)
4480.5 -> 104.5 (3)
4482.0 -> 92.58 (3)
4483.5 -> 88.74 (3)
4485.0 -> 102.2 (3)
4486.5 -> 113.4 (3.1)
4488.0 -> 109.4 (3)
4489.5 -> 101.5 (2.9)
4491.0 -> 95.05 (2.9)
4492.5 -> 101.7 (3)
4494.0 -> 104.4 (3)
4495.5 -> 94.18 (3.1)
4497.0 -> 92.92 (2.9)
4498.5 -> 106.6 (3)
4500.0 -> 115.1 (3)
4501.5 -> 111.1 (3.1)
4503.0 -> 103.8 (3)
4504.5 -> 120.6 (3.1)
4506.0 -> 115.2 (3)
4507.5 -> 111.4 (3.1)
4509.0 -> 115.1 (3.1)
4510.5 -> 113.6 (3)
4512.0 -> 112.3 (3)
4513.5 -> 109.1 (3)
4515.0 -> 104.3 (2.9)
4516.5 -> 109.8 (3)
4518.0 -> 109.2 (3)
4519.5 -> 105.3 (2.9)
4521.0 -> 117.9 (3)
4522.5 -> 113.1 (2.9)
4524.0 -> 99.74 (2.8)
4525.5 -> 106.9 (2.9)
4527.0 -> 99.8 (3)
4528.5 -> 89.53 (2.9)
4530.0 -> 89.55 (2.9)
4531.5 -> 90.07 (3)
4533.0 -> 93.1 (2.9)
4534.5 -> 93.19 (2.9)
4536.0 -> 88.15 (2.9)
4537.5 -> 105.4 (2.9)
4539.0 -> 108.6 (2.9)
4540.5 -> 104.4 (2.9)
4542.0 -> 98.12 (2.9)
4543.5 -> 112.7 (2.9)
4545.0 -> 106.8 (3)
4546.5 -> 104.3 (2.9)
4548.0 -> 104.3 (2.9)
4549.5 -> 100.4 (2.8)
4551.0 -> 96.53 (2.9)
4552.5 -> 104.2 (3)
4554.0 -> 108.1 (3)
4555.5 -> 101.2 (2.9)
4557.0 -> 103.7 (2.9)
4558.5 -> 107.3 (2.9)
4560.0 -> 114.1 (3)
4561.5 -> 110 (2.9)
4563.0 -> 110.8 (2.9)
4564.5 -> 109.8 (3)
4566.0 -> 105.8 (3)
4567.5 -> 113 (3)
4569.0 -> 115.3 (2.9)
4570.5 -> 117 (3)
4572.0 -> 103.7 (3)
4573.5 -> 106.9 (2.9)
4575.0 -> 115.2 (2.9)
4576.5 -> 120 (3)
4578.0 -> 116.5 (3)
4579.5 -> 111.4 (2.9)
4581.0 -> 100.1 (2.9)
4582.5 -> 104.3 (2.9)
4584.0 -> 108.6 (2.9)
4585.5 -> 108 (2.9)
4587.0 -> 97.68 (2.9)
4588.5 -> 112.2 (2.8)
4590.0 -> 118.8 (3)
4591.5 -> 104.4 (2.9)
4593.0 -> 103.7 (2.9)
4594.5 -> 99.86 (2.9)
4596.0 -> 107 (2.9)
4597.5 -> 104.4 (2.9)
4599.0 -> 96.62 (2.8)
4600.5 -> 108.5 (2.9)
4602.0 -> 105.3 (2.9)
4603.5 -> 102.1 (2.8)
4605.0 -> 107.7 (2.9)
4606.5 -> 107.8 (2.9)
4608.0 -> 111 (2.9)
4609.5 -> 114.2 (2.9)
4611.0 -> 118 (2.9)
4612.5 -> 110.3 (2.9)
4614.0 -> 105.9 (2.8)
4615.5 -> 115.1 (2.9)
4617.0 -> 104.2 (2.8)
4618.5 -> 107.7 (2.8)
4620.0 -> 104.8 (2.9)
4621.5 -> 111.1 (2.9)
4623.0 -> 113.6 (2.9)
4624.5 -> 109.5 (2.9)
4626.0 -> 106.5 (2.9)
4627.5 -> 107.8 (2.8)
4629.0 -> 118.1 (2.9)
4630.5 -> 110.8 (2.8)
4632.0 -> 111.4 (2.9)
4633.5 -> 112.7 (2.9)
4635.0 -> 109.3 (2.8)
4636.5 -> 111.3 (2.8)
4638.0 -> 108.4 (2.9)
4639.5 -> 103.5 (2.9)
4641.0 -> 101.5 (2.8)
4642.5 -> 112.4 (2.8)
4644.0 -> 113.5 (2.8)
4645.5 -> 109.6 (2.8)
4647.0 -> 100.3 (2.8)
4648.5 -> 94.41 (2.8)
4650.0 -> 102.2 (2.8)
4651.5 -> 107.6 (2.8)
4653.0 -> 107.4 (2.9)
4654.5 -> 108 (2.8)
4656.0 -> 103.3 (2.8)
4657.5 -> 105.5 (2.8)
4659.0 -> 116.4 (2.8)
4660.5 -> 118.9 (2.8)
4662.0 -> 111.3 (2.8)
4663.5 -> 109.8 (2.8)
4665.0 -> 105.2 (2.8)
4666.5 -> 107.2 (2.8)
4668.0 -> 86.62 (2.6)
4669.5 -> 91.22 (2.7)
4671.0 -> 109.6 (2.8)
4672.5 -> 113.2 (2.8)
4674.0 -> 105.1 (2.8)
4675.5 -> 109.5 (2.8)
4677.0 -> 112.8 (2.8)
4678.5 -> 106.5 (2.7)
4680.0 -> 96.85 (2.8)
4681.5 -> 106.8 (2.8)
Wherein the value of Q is -0.044 mag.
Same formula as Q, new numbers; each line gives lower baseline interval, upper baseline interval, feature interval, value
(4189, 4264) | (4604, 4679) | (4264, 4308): 0.17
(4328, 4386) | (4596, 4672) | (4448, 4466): 0.03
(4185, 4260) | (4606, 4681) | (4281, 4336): 0.15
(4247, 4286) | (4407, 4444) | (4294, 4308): 0.28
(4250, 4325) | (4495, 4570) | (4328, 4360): -0.09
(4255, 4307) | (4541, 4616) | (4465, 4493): -0.06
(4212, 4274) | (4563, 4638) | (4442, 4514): -0.03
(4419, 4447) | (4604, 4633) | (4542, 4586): -0.02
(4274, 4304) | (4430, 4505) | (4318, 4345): -0.10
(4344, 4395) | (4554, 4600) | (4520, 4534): 0.03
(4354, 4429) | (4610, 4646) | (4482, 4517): -0.09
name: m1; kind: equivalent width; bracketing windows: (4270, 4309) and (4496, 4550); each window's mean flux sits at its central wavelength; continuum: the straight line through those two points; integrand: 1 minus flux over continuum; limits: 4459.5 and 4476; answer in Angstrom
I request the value 0.1 Angstrom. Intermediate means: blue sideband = 67.1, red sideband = 105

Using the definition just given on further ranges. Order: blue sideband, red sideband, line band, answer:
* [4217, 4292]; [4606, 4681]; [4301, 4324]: 2.80 Angstrom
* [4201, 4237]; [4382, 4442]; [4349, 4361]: -0.24 Angstrom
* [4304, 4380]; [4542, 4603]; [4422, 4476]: -0.04 Angstrom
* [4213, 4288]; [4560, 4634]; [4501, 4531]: -1.87 Angstrom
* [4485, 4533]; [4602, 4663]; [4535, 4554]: 0.65 Angstrom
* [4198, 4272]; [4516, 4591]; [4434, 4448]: 0.12 Angstrom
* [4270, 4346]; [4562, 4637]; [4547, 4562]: -0.18 Angstrom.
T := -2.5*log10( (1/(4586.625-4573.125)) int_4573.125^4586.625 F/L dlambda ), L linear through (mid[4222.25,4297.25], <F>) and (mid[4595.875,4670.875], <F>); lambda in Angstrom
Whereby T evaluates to -0.07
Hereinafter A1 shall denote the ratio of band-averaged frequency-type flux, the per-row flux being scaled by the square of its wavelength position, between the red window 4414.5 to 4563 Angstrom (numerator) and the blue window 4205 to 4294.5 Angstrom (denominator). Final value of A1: 1.5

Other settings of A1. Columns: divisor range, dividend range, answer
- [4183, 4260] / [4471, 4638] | 1.58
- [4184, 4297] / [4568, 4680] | 1.67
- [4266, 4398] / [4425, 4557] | 1.37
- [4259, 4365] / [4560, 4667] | 1.62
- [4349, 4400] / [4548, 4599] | 1.36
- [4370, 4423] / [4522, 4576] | 1.30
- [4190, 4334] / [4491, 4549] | 1.56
